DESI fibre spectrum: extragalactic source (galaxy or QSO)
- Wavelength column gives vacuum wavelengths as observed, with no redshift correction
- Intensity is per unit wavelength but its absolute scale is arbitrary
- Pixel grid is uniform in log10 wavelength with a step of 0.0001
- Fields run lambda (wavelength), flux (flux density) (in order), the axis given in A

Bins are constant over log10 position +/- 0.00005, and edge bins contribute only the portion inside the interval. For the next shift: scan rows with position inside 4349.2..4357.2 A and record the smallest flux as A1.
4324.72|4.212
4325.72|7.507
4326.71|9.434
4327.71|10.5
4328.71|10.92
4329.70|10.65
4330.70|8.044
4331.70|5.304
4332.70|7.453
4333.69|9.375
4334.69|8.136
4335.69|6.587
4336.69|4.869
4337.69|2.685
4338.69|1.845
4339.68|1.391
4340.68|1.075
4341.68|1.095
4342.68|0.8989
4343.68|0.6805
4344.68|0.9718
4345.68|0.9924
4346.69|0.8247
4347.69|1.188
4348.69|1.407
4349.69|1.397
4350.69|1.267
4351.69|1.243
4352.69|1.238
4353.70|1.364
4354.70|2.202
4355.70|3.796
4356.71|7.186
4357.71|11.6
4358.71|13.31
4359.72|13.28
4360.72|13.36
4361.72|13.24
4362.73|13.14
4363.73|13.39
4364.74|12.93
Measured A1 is 1.238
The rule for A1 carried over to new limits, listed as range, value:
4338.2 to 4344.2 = 0.6805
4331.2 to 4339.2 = 1.845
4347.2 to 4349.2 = 1.188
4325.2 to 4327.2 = 7.507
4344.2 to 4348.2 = 0.8247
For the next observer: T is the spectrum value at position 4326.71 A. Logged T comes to 9.434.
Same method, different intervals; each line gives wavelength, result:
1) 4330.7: 8.044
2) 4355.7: 3.796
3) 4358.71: 13.31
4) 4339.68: 1.391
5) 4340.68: 1.075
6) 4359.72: 13.28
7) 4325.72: 7.507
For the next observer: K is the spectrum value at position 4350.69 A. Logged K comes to 1.267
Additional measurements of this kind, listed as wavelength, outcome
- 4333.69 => 9.375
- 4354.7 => 2.202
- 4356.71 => 7.186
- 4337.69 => 2.685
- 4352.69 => 1.238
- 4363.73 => 13.39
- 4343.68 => 0.6805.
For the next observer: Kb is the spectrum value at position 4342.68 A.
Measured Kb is 0.8989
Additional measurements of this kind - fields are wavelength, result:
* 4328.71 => 10.92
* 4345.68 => 0.9924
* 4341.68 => 1.095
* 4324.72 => 4.212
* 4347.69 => 1.188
